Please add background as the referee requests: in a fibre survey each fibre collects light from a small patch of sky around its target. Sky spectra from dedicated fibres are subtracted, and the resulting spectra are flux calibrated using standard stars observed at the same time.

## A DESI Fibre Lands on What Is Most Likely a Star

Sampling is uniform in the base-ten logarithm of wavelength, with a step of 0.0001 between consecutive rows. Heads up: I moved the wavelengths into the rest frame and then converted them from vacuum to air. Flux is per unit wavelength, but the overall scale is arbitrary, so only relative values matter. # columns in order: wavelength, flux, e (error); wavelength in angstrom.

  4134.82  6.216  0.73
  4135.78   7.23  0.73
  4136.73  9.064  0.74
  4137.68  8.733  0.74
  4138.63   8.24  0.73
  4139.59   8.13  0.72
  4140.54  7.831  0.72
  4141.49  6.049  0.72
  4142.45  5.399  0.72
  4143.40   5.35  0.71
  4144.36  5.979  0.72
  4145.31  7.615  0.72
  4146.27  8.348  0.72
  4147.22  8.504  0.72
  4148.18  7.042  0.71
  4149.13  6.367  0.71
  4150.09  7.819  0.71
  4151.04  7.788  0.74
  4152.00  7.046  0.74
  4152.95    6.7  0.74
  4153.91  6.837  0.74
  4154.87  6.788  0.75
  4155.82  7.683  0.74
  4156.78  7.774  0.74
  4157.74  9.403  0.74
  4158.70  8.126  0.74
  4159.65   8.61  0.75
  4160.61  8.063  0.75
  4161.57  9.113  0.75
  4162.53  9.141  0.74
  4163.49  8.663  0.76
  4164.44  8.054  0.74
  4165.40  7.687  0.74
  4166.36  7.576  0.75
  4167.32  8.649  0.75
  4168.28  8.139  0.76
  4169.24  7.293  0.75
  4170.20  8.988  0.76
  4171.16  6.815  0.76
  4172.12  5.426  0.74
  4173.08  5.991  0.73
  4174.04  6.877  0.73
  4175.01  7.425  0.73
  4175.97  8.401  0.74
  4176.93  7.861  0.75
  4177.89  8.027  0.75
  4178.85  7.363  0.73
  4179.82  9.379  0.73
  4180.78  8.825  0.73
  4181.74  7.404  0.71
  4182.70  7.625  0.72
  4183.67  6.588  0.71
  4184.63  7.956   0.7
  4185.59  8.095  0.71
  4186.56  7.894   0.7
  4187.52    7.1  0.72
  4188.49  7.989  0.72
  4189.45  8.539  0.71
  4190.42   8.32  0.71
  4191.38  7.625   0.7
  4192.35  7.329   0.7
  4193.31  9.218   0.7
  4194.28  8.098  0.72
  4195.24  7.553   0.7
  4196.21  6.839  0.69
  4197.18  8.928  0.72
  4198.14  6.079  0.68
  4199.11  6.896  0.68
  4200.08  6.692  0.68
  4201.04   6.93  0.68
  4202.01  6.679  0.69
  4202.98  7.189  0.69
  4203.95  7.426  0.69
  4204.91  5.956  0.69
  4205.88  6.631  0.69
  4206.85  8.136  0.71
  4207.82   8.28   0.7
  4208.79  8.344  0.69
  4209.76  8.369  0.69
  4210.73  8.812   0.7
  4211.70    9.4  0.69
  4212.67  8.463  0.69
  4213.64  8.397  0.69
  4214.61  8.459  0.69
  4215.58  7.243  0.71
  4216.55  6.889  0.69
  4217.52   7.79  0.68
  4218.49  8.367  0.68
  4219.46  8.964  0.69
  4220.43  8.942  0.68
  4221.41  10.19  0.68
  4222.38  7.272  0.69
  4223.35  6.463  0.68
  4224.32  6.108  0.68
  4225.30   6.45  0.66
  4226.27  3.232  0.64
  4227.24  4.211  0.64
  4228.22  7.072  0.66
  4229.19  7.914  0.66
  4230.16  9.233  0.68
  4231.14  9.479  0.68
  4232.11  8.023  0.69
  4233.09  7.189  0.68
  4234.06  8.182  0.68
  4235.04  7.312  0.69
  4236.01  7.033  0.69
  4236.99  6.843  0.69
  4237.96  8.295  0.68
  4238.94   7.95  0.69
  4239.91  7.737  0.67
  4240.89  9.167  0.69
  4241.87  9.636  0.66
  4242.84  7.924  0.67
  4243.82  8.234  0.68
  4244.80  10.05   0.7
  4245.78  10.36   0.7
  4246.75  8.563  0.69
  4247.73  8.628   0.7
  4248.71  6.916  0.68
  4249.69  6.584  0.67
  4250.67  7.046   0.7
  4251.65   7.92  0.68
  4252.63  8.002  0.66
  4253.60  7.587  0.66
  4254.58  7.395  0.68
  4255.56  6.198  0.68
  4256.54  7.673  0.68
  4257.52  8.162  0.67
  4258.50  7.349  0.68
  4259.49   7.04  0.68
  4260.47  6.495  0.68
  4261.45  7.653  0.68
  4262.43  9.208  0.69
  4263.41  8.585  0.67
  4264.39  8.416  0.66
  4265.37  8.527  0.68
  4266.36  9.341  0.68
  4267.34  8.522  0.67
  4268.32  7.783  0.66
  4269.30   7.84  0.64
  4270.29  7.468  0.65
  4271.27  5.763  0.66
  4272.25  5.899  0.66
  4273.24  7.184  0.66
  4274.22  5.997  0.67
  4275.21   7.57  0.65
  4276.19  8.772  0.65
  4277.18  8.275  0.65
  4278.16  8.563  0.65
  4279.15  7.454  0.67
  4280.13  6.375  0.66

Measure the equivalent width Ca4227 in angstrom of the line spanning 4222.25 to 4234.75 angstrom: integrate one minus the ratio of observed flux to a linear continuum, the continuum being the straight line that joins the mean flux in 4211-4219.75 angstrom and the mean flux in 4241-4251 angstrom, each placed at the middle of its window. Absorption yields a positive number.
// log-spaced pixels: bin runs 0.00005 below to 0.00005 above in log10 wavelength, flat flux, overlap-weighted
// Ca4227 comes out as 2.0 angstrom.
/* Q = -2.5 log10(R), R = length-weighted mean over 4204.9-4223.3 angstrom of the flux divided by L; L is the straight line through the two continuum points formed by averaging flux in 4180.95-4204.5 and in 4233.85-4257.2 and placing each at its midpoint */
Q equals -0.06 mag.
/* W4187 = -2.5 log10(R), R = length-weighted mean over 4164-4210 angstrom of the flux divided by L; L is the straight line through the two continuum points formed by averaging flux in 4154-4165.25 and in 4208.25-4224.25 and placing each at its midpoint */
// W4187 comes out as 0.09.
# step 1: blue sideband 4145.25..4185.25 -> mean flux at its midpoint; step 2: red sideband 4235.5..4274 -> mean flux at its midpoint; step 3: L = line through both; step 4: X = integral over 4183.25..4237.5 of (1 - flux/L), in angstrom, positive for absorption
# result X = 1.4 angstrom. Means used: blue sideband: 7.76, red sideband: 7.86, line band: 7.6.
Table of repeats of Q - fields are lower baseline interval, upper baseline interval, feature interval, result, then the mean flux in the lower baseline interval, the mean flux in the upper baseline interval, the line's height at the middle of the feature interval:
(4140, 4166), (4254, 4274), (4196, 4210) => 0.043 mag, 7.55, 7.6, 7.57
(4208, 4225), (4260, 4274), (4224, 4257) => 0.038 mag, 8.13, 7.73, 7.94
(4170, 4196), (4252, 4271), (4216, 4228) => 0.102 mag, 7.71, 7.83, 7.77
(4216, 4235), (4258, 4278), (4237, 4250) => -0.118 mag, 7.47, 7.7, 7.56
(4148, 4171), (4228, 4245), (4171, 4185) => 0.068 mag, 7.89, 8.17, 7.96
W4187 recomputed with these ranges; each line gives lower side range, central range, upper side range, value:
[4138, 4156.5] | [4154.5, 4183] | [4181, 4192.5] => -0.063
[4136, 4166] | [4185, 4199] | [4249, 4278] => -0.022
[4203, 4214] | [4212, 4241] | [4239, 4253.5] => 0.071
